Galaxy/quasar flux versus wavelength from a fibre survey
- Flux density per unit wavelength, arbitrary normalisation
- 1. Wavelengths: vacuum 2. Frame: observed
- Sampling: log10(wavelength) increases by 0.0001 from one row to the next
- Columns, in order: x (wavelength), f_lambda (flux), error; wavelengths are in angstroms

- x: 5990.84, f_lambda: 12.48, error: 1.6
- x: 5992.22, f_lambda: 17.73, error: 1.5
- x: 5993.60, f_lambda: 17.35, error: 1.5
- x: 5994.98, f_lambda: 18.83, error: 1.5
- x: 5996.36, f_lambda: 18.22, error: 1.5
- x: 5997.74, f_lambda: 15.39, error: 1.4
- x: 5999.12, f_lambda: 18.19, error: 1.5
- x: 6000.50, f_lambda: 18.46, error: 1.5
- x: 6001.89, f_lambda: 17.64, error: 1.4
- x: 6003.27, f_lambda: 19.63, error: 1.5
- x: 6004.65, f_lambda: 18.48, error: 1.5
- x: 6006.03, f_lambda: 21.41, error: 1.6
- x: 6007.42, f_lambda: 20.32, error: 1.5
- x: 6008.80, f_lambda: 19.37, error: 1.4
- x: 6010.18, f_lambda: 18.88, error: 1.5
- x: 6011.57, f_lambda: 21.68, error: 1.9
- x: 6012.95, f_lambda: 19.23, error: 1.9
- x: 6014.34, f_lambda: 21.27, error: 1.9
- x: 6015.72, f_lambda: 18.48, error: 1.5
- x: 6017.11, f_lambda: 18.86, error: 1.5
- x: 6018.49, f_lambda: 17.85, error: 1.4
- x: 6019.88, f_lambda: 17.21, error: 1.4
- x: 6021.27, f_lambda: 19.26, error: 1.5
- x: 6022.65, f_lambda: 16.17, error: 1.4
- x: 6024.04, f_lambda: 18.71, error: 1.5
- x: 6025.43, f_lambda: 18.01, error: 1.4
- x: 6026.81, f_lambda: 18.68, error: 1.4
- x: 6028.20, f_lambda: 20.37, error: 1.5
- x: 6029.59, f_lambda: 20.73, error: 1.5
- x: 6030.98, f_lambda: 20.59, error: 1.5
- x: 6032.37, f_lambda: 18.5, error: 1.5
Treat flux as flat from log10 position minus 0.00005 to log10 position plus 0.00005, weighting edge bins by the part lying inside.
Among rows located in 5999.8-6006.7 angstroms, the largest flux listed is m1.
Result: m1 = 21.41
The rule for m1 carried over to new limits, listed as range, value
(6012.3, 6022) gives 21.27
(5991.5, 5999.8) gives 18.83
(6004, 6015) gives 21.68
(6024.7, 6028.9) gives 20.37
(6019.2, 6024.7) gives 19.26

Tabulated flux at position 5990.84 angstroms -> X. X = 12.48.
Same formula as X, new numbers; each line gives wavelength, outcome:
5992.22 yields 17.73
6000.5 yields 18.46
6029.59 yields 20.73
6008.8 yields 19.37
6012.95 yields 19.23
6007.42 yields 20.32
